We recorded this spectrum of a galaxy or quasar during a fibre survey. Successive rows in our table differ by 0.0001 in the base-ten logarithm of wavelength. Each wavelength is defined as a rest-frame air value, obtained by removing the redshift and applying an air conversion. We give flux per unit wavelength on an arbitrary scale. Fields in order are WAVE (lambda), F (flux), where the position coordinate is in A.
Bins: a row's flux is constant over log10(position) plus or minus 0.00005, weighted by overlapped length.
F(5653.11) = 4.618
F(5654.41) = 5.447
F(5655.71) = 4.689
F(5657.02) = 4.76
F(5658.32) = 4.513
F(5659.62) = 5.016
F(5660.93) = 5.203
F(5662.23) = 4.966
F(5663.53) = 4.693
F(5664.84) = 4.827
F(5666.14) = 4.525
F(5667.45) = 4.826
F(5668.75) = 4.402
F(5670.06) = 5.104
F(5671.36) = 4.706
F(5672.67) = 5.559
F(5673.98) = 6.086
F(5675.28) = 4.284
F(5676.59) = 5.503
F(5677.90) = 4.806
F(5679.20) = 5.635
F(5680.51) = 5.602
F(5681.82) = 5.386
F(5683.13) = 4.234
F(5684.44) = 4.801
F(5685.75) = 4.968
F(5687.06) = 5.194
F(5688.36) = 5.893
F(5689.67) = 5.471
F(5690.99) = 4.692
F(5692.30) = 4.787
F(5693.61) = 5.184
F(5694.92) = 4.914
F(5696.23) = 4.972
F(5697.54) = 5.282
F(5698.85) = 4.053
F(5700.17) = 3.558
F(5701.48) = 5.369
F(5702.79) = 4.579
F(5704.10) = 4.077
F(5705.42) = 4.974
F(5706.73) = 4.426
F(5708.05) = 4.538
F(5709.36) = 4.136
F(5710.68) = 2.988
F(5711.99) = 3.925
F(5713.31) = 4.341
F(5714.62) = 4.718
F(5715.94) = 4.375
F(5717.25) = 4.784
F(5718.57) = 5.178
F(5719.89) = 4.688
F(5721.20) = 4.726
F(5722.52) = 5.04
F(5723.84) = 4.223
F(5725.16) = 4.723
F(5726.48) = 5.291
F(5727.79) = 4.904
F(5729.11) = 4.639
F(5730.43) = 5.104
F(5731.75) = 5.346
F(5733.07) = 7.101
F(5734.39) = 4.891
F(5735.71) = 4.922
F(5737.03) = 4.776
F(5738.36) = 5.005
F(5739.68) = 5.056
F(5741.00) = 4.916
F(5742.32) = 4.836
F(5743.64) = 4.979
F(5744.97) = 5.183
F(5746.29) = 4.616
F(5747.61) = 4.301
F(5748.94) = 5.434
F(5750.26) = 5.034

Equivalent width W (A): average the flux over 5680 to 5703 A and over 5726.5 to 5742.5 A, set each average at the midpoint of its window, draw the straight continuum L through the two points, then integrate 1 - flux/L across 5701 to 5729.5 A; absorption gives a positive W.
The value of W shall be 2.7 A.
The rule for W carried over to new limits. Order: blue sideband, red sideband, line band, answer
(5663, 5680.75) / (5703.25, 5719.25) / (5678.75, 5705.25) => -1.3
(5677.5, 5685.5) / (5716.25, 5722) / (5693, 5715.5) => 2.1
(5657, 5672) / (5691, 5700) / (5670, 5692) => -1.7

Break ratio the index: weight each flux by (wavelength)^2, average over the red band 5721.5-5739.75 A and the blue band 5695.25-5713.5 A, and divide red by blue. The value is 1.2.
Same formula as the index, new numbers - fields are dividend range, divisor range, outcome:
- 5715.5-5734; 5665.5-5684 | 1.01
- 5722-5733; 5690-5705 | 1.08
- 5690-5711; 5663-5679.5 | 0.93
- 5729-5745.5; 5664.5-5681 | 1.04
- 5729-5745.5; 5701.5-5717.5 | 1.19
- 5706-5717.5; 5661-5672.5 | 0.89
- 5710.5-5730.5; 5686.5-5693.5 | 0.90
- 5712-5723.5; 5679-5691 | 0.91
